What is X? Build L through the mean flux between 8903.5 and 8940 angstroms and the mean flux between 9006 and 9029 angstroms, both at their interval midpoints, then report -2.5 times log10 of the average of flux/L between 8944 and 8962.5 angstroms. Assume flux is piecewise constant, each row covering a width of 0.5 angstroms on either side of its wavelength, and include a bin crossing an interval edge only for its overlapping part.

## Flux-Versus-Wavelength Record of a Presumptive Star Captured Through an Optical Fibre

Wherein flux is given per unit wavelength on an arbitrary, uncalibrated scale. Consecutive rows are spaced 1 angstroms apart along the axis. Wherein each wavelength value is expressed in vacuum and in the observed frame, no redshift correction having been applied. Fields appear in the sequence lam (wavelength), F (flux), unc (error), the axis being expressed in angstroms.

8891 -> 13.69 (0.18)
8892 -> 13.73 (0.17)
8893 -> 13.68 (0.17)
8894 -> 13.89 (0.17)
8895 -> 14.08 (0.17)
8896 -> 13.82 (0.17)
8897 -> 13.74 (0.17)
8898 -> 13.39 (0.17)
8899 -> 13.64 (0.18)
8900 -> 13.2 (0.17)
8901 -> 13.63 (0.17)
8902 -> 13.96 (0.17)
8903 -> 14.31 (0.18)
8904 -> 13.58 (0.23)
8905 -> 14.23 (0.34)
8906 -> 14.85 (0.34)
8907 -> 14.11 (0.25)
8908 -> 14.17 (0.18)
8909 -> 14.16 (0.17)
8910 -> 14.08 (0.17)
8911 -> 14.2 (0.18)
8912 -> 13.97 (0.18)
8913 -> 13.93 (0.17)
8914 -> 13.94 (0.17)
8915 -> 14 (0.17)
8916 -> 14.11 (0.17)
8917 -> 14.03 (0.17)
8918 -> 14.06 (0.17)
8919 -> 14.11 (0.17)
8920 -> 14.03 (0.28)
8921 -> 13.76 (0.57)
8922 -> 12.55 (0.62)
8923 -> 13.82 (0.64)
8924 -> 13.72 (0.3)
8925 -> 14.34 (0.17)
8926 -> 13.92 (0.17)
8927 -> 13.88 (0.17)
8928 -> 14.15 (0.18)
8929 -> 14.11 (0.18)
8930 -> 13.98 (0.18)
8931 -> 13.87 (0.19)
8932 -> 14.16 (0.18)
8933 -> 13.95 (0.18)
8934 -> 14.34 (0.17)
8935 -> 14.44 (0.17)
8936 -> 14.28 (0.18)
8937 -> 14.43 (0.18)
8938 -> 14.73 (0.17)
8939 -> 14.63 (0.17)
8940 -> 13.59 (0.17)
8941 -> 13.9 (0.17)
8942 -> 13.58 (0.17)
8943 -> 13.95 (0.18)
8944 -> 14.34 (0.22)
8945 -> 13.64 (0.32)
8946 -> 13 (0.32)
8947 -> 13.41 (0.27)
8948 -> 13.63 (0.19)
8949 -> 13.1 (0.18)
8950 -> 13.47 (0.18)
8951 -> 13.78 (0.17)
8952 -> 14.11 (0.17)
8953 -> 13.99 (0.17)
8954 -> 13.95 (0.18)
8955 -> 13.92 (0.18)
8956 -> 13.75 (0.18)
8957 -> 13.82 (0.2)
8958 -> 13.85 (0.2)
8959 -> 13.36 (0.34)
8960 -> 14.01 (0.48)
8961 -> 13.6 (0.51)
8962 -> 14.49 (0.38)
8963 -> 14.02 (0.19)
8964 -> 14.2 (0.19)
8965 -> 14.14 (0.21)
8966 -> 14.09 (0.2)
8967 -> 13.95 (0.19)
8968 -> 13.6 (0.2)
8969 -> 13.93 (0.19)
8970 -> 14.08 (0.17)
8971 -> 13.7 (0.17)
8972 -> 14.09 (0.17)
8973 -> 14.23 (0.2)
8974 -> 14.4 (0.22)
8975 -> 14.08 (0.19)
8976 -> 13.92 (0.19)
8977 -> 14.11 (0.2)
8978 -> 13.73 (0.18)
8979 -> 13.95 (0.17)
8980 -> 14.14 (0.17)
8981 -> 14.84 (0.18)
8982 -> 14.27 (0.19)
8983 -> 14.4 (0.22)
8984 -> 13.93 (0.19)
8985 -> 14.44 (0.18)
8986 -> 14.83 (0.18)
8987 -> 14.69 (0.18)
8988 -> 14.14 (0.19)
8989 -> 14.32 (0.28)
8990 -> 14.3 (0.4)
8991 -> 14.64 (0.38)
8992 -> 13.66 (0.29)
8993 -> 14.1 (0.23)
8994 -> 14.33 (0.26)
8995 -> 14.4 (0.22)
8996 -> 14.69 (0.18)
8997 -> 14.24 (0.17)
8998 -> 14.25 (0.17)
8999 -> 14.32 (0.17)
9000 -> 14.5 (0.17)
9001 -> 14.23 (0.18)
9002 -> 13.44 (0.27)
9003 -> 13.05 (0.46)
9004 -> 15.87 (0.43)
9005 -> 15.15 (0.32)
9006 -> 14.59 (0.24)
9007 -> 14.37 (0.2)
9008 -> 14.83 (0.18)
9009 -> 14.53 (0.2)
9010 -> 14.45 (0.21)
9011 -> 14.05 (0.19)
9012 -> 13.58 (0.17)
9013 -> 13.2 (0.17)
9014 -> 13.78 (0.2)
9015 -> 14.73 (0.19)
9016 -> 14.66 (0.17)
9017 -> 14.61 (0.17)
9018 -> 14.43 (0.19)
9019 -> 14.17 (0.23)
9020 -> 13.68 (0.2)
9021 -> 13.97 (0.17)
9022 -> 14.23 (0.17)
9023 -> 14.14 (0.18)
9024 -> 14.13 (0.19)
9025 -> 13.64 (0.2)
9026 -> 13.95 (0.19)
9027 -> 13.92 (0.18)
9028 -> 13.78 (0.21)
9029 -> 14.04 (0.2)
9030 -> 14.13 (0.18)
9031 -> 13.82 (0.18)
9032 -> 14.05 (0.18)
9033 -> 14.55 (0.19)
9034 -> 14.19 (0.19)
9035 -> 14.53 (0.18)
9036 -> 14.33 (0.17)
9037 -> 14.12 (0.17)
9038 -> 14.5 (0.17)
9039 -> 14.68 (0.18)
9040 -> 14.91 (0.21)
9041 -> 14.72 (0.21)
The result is 0.028 mag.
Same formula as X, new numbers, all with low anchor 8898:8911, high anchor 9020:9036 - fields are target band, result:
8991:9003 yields -0.01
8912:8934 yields 0.00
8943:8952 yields 0.03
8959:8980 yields 0.00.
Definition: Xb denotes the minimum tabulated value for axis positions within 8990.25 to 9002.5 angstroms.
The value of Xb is 13.44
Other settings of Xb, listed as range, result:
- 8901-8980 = 12.55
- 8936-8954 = 13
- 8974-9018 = 13.05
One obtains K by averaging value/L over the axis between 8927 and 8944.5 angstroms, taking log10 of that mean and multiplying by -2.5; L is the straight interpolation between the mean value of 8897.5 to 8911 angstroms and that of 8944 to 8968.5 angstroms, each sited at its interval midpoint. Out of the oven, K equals -0.02 mag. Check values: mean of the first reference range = 14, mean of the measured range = 14.1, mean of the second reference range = 13.8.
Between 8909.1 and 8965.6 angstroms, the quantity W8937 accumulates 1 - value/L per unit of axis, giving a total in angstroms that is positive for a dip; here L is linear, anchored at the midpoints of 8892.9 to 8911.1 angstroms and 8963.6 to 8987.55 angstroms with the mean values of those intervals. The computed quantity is 0.4 angstroms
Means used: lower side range 13.9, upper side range 14.2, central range 13.9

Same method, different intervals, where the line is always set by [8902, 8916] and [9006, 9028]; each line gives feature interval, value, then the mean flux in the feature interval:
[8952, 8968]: 0.2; 13.9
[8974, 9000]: -0.3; 14.3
